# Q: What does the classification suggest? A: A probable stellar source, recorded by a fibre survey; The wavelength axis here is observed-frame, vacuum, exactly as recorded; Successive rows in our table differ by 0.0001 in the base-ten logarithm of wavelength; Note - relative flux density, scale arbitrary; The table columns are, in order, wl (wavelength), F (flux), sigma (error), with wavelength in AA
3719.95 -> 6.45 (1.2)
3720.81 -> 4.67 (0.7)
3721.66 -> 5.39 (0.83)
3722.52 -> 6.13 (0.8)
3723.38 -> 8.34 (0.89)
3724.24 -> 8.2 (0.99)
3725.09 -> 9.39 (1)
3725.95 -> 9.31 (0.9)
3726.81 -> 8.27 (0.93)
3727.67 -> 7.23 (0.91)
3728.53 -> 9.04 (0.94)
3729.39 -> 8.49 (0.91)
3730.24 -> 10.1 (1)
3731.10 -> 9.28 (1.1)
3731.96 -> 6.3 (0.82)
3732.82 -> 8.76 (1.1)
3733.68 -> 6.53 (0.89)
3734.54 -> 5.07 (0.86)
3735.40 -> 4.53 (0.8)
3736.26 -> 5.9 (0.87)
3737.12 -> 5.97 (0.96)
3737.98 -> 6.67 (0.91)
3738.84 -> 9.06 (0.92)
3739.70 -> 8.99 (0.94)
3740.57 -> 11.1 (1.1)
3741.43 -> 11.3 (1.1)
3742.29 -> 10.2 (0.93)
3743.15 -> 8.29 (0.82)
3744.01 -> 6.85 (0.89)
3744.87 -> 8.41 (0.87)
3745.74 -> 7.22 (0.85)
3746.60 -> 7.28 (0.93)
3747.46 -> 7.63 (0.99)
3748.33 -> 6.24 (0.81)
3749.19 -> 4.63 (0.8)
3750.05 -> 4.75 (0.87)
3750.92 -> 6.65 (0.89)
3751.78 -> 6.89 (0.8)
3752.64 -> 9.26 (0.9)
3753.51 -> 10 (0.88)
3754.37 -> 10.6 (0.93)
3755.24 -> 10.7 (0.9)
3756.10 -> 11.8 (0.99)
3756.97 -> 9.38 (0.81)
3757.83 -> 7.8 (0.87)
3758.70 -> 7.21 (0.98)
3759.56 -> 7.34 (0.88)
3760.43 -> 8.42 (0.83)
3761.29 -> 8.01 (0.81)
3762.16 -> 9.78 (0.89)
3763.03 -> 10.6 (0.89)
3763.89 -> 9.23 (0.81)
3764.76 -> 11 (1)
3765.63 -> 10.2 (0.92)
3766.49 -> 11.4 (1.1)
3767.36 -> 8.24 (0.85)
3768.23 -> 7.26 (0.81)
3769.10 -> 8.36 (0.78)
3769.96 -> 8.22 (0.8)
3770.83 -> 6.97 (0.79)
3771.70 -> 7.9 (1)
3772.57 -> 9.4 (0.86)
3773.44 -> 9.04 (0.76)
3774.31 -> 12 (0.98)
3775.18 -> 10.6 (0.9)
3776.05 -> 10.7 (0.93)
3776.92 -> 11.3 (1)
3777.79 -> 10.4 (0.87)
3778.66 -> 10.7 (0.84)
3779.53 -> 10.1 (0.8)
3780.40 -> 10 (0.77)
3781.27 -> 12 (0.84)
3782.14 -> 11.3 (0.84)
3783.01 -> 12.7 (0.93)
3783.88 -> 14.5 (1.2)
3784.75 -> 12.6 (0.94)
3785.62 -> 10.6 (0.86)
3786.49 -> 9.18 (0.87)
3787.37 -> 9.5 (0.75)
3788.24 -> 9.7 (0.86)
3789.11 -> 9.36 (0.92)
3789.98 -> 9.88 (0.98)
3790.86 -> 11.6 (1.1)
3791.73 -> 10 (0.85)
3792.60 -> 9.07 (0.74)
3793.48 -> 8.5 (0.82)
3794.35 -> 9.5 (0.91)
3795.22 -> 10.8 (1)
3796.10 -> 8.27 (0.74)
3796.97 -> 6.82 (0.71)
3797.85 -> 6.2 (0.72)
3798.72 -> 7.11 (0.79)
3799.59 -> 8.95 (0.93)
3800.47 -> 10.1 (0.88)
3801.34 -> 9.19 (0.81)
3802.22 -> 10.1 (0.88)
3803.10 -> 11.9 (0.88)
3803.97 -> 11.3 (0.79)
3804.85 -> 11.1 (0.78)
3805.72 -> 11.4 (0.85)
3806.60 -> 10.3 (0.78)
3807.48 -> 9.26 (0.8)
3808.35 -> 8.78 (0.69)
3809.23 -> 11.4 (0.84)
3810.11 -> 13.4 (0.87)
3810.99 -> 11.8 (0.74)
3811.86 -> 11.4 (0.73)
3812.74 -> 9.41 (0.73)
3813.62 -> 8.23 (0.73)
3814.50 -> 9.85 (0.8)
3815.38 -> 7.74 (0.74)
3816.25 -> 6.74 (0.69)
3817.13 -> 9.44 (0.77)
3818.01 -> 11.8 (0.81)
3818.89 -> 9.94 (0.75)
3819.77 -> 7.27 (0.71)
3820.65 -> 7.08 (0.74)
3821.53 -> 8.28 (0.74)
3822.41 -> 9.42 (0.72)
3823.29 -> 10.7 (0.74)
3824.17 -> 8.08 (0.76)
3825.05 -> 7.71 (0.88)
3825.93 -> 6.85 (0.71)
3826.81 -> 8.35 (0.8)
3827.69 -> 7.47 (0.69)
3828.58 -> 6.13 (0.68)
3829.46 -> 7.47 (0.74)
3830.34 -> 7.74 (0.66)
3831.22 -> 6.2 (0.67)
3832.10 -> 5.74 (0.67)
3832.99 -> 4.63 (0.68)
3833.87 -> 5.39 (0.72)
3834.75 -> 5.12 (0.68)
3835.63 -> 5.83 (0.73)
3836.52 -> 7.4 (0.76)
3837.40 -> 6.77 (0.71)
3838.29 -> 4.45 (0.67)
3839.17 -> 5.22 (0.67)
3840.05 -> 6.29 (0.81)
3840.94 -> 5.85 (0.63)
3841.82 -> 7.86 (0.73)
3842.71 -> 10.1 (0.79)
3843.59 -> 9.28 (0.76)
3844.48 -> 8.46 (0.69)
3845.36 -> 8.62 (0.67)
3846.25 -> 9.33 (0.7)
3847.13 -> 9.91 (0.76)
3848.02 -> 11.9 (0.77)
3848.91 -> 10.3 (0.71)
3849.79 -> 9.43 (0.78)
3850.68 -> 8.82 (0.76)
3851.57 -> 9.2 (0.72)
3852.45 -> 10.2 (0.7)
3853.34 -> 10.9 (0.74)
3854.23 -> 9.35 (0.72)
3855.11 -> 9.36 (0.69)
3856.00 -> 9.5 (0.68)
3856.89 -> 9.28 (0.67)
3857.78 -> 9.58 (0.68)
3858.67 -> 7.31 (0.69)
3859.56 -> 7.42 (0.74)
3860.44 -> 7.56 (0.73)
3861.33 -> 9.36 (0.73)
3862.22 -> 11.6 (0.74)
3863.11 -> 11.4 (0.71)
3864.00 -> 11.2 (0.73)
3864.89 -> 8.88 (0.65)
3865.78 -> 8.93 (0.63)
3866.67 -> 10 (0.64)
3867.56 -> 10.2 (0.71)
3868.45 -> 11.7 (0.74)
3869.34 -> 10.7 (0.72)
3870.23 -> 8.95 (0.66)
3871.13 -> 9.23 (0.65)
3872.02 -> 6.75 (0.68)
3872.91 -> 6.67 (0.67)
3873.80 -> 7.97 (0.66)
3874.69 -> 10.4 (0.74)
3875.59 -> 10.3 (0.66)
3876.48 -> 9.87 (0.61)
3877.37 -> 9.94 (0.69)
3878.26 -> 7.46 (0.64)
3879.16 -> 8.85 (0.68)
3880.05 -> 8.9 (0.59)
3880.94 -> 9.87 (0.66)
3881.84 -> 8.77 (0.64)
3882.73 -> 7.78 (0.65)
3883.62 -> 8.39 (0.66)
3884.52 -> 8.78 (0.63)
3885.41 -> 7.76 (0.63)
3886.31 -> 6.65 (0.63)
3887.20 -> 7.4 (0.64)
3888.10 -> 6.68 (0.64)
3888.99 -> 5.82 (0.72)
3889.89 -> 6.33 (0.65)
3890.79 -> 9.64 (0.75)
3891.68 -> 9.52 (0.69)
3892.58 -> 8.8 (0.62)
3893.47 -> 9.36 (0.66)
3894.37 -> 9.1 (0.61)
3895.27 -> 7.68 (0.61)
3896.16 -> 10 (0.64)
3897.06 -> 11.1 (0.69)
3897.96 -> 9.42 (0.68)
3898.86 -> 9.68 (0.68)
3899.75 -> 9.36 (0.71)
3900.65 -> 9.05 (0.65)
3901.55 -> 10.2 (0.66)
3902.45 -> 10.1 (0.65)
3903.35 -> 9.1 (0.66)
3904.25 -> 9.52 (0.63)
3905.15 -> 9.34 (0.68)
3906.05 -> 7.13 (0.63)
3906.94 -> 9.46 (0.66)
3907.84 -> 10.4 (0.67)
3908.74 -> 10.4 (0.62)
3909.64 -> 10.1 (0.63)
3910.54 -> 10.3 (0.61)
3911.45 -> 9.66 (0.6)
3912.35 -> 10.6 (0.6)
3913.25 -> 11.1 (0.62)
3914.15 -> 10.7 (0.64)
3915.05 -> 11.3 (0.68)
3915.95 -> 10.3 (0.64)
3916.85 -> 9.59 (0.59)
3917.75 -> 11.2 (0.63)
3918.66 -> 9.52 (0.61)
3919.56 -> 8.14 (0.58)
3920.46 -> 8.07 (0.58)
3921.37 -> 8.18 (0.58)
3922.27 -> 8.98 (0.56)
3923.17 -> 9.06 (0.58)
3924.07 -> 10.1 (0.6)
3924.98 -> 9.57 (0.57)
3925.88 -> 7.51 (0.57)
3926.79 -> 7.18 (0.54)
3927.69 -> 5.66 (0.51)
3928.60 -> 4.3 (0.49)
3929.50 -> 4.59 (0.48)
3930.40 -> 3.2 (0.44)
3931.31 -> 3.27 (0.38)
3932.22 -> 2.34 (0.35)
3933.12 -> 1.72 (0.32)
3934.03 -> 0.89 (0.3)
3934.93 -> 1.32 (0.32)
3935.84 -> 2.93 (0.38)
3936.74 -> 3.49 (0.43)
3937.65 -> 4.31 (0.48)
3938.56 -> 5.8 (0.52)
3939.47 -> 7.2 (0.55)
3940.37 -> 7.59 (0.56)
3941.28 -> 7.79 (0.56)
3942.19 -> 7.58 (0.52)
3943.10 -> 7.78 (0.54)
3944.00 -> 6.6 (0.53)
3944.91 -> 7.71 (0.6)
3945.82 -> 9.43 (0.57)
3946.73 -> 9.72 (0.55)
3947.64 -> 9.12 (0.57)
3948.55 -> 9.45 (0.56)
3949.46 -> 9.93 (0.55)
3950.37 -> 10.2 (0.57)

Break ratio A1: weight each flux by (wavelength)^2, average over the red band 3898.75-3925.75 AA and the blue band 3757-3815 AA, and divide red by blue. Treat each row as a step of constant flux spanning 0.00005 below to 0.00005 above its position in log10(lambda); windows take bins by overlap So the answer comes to 1.0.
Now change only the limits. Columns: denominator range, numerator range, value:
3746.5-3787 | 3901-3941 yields 0.88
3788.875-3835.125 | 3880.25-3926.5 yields 1.08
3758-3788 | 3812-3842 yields 0.78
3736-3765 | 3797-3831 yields 1.13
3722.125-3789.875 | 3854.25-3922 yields 1.11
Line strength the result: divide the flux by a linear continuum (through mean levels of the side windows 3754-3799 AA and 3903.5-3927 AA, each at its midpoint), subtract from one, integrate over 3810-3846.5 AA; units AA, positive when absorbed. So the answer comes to 6.5 AA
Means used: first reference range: 9.7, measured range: 7.91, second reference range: 9.53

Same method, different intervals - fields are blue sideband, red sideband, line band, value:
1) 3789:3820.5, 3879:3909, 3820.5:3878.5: 4.6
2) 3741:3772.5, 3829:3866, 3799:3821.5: -3.9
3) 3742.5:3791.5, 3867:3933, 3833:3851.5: 2.4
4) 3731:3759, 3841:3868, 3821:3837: 3.4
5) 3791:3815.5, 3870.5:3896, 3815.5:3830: 1.8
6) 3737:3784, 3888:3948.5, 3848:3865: -2.4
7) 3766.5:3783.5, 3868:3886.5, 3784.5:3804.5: 0.3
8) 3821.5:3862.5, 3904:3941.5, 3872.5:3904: -4.2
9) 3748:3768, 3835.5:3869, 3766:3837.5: -3.3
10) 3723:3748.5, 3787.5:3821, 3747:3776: -0.4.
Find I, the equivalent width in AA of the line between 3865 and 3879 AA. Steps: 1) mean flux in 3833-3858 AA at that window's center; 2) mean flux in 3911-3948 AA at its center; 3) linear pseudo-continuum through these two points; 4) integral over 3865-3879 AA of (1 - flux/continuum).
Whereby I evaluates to -2.3 AA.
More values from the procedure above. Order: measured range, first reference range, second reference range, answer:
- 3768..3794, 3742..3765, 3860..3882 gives -4.6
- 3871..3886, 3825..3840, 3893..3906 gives -0.4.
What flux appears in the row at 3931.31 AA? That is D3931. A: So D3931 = 3.27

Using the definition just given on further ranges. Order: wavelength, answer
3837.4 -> 6.77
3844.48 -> 8.46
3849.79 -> 9.43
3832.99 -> 4.63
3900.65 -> 9.05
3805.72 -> 11.4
